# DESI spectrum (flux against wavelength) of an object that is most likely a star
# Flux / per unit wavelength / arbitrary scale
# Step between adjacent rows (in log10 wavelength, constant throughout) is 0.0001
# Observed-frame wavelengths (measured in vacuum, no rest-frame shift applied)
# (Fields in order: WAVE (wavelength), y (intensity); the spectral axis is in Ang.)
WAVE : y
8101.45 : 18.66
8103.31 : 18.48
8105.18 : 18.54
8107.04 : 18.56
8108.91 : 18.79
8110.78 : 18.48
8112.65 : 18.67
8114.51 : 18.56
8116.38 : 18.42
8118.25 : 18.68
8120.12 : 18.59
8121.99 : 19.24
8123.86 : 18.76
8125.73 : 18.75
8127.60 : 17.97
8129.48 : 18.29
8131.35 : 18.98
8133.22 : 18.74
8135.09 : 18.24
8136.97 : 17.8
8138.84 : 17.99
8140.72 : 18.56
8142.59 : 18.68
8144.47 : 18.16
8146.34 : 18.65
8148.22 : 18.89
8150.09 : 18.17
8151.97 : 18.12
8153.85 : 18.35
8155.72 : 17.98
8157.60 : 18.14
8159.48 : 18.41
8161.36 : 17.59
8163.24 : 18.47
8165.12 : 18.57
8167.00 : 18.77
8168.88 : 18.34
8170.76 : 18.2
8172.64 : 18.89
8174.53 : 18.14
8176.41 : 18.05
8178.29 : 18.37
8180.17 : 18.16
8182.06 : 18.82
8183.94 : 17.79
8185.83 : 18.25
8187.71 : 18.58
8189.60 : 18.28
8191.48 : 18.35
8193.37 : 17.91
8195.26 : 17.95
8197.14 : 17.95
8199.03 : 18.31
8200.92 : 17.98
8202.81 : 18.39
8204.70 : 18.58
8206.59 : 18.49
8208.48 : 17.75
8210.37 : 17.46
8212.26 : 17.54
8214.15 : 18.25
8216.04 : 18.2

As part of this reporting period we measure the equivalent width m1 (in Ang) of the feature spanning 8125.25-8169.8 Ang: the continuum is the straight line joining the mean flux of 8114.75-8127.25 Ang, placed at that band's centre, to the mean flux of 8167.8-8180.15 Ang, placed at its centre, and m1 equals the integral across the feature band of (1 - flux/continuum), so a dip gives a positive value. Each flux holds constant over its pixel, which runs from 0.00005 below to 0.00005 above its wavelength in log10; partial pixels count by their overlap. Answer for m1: 0.4 Ang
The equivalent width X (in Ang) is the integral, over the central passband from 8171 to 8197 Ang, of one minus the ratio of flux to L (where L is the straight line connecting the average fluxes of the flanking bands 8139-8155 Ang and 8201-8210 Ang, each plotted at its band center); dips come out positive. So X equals 0.0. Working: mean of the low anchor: 18.4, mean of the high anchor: 18.2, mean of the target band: 18.3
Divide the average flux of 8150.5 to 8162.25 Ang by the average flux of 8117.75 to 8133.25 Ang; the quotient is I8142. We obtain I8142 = 0.97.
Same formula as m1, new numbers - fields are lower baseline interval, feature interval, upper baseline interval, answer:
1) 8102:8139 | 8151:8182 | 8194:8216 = 0.0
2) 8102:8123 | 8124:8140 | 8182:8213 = 0.1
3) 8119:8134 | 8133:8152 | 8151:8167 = 0.1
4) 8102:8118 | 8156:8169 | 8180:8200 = 0.0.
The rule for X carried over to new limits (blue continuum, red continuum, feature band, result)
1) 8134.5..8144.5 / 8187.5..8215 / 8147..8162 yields 0.0 Ang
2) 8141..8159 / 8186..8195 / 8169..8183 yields -0.1 Ang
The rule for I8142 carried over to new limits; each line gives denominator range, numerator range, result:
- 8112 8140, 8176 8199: 0.98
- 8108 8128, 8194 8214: 0.97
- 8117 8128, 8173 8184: 0.98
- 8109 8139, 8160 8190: 0.99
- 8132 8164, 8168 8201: 1.00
